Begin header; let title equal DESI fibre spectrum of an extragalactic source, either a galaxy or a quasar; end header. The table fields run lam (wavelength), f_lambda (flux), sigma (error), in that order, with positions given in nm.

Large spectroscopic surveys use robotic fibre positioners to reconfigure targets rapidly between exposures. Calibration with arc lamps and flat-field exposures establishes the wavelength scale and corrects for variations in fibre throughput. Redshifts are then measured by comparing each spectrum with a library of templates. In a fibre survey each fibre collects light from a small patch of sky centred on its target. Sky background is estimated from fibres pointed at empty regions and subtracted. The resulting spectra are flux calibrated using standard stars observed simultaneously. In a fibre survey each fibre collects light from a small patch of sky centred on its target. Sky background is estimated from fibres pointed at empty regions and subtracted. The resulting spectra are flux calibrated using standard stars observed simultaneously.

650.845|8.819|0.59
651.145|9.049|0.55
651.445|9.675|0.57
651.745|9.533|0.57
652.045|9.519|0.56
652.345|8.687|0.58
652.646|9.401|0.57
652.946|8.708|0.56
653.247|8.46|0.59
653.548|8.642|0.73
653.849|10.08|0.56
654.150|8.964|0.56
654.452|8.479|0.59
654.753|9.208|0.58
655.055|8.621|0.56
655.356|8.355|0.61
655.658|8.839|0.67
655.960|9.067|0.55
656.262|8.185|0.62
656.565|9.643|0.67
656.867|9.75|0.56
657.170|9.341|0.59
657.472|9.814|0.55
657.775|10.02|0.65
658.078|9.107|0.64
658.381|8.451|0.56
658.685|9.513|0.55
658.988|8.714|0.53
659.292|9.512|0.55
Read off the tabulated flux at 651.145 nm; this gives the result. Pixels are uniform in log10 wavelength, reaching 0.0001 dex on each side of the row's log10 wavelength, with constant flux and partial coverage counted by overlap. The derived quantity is 9.049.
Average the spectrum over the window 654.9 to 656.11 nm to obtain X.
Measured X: 8.72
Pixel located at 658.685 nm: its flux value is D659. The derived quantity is 9.513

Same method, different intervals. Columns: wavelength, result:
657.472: 9.814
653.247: 8.46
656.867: 9.75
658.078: 9.107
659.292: 9.512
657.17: 9.341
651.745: 9.533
